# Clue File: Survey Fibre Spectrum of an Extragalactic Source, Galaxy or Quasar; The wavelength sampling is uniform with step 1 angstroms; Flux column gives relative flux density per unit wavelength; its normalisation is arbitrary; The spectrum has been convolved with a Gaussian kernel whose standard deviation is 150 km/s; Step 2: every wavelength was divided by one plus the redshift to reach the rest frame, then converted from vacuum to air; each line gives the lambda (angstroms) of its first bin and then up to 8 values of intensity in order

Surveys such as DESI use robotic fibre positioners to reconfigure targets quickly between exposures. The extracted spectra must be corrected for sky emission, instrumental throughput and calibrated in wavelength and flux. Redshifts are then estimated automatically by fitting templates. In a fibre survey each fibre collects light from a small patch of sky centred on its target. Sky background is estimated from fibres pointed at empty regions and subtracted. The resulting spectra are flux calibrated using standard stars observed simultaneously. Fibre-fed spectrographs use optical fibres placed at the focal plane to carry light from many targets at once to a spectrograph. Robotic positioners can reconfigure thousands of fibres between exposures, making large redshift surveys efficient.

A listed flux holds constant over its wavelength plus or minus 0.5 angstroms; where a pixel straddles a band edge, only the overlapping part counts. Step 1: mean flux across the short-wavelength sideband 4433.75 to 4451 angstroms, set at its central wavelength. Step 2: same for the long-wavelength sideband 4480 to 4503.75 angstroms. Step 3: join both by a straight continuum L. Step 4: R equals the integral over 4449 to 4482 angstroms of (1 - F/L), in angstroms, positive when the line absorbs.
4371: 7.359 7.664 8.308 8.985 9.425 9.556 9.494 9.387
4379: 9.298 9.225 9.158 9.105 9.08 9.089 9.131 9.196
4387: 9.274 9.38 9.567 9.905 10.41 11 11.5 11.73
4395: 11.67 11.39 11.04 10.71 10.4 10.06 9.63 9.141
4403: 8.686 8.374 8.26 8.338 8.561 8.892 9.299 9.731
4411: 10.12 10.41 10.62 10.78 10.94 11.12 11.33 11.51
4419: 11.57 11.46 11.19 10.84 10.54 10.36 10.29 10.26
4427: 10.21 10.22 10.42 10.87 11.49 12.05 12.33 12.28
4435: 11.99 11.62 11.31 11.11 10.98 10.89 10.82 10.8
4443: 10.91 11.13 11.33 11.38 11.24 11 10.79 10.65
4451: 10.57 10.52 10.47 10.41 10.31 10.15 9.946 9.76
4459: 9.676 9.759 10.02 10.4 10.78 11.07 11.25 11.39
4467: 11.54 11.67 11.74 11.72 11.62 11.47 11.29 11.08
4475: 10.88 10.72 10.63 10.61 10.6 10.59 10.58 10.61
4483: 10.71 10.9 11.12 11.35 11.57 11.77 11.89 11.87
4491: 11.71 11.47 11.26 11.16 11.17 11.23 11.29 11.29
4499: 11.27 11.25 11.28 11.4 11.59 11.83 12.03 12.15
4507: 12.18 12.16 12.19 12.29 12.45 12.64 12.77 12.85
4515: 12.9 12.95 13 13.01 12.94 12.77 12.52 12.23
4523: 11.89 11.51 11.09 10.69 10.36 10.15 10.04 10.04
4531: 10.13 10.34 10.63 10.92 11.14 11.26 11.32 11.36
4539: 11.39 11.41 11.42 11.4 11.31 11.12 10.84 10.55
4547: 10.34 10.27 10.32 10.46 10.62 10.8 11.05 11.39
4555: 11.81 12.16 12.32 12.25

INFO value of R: 1.4 angstroms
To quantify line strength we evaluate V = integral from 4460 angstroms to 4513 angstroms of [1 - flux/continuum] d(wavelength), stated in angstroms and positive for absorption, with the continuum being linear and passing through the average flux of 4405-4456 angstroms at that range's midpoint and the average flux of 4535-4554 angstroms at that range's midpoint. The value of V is -2.5 angstroms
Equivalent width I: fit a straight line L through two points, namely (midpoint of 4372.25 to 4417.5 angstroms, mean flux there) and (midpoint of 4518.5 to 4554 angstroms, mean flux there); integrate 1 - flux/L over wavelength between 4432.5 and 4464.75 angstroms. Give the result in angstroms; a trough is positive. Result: -1.8 angstroms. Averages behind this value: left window 9.78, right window 11.1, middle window 10.8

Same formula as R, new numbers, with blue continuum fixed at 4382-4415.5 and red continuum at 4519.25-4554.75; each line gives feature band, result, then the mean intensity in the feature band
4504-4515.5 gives -1.7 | 12.4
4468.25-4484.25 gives -0.7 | 11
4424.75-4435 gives -1.0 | 11.1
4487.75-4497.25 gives -0.7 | 11.5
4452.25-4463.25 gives 0.2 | 10.1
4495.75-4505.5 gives -0.7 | 11.5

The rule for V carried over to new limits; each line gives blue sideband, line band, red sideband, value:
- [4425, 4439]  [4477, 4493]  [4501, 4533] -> 0.61 angstroms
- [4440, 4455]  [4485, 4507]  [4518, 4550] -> -1.06 angstroms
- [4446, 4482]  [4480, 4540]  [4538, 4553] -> -3.90 angstroms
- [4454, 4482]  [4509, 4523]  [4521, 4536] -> -2.35 angstroms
